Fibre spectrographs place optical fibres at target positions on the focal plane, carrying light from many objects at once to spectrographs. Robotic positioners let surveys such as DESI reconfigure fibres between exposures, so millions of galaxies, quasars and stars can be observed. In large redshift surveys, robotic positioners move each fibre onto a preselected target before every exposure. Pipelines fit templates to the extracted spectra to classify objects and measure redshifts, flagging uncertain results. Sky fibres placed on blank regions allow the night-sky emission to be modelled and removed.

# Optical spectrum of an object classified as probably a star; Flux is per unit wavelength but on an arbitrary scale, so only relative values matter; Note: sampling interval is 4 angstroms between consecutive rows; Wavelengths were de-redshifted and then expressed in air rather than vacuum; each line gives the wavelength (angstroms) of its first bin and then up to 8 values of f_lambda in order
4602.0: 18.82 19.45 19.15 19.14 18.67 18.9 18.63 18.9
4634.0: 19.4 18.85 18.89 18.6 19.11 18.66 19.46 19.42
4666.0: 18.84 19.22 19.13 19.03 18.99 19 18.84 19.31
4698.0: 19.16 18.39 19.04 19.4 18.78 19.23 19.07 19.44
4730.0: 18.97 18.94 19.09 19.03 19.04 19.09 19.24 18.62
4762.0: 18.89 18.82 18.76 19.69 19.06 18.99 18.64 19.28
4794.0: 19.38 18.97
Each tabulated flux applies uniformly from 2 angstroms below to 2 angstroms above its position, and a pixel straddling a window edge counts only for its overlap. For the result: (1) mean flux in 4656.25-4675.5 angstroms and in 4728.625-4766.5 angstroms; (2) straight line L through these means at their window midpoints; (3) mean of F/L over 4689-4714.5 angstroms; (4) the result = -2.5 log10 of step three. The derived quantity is 0.01 mag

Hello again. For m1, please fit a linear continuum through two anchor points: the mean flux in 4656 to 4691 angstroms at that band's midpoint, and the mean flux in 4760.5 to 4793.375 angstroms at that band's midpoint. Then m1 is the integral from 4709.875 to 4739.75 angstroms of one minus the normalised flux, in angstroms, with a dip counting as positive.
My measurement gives 0.0 angstroms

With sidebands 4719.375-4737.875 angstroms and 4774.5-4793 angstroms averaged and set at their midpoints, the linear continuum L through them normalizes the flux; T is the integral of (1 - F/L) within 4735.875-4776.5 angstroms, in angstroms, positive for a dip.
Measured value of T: 0.13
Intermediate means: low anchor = 19.1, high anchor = 19.1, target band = 19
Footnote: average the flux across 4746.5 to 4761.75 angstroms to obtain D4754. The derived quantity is 19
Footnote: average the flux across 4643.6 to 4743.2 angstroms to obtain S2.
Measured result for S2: 19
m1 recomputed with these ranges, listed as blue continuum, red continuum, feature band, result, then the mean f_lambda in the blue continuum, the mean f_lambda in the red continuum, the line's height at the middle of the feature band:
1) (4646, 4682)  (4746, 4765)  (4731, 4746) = 0.0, 19.1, 19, 19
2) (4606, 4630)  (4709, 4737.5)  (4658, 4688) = -0.1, 18.9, 19.1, 19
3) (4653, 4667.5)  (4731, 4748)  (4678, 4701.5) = 0.1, 19.1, 19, 19.1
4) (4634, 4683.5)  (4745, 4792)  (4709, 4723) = -0.1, 19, 19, 19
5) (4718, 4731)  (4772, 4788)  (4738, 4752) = 0.1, 19.2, 19.1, 19.2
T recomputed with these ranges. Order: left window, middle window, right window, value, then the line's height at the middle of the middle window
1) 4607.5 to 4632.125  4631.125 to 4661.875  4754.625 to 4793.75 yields -0.15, 18.9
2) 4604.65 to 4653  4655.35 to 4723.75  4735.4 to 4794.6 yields -0.29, 19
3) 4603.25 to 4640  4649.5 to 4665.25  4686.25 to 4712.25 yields -0.11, 19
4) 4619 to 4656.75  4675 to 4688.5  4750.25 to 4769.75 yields -0.08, 18.9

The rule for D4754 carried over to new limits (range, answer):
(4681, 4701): 19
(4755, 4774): 18.9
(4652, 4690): 19.1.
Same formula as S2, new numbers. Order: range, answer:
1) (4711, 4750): 19.1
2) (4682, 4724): 19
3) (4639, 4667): 19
